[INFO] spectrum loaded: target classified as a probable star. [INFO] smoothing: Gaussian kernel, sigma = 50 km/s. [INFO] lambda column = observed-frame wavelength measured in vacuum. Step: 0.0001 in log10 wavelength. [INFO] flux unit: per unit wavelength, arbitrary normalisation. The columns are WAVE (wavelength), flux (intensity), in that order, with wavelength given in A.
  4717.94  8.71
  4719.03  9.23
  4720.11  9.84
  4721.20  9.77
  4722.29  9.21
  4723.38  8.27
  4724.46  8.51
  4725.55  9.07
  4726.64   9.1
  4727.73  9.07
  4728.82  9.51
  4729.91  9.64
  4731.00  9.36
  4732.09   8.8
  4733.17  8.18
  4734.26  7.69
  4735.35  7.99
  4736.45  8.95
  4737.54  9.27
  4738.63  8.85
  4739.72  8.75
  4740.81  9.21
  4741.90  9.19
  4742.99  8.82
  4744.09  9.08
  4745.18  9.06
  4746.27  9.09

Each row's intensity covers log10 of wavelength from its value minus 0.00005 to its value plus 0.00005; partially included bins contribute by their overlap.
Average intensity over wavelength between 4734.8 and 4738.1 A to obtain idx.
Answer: 8.72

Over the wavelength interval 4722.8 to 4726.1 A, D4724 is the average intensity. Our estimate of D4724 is 8.63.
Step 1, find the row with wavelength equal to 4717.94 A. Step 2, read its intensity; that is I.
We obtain 8.71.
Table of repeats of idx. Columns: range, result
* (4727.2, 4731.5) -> 9.39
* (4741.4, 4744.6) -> 9.01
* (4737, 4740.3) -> 8.97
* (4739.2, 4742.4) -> 9.06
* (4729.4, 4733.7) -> 9.01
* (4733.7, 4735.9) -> 7.83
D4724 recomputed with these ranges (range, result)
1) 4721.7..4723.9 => 8.74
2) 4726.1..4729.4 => 9.22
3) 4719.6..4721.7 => 9.79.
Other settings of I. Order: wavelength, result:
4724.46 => 8.51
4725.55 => 9.07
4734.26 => 7.69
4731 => 9.36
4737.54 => 9.27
